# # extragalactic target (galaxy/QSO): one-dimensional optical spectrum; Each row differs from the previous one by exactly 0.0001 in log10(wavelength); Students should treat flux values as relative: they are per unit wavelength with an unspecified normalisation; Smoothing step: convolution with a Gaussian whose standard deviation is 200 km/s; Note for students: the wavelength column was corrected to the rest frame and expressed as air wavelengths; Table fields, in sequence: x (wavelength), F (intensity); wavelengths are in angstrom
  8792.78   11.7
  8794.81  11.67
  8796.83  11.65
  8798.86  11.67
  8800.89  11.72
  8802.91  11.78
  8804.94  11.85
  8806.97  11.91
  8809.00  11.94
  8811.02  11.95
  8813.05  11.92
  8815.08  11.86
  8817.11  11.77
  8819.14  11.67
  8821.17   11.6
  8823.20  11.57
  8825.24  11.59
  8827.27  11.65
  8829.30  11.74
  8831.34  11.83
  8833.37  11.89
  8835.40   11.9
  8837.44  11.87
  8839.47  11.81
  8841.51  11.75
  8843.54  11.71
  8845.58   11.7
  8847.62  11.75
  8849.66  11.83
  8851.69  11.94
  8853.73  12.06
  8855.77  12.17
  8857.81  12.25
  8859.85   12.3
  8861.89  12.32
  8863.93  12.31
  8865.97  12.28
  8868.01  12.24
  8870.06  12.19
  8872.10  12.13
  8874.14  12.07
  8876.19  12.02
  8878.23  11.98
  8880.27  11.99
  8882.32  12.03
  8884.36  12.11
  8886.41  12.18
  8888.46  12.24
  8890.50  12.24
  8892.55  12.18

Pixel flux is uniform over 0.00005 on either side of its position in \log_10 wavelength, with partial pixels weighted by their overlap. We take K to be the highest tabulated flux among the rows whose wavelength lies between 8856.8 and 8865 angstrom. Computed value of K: 12.32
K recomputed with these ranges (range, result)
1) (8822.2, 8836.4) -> 11.9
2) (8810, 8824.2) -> 11.95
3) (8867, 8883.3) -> 12.24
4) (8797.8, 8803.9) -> 11.78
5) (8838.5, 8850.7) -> 11.83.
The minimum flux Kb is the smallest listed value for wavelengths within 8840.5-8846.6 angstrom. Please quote 11.7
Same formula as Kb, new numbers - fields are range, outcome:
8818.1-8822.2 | 11.6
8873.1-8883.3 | 11.98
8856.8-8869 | 12.24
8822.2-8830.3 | 11.57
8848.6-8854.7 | 11.83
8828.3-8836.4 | 11.74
